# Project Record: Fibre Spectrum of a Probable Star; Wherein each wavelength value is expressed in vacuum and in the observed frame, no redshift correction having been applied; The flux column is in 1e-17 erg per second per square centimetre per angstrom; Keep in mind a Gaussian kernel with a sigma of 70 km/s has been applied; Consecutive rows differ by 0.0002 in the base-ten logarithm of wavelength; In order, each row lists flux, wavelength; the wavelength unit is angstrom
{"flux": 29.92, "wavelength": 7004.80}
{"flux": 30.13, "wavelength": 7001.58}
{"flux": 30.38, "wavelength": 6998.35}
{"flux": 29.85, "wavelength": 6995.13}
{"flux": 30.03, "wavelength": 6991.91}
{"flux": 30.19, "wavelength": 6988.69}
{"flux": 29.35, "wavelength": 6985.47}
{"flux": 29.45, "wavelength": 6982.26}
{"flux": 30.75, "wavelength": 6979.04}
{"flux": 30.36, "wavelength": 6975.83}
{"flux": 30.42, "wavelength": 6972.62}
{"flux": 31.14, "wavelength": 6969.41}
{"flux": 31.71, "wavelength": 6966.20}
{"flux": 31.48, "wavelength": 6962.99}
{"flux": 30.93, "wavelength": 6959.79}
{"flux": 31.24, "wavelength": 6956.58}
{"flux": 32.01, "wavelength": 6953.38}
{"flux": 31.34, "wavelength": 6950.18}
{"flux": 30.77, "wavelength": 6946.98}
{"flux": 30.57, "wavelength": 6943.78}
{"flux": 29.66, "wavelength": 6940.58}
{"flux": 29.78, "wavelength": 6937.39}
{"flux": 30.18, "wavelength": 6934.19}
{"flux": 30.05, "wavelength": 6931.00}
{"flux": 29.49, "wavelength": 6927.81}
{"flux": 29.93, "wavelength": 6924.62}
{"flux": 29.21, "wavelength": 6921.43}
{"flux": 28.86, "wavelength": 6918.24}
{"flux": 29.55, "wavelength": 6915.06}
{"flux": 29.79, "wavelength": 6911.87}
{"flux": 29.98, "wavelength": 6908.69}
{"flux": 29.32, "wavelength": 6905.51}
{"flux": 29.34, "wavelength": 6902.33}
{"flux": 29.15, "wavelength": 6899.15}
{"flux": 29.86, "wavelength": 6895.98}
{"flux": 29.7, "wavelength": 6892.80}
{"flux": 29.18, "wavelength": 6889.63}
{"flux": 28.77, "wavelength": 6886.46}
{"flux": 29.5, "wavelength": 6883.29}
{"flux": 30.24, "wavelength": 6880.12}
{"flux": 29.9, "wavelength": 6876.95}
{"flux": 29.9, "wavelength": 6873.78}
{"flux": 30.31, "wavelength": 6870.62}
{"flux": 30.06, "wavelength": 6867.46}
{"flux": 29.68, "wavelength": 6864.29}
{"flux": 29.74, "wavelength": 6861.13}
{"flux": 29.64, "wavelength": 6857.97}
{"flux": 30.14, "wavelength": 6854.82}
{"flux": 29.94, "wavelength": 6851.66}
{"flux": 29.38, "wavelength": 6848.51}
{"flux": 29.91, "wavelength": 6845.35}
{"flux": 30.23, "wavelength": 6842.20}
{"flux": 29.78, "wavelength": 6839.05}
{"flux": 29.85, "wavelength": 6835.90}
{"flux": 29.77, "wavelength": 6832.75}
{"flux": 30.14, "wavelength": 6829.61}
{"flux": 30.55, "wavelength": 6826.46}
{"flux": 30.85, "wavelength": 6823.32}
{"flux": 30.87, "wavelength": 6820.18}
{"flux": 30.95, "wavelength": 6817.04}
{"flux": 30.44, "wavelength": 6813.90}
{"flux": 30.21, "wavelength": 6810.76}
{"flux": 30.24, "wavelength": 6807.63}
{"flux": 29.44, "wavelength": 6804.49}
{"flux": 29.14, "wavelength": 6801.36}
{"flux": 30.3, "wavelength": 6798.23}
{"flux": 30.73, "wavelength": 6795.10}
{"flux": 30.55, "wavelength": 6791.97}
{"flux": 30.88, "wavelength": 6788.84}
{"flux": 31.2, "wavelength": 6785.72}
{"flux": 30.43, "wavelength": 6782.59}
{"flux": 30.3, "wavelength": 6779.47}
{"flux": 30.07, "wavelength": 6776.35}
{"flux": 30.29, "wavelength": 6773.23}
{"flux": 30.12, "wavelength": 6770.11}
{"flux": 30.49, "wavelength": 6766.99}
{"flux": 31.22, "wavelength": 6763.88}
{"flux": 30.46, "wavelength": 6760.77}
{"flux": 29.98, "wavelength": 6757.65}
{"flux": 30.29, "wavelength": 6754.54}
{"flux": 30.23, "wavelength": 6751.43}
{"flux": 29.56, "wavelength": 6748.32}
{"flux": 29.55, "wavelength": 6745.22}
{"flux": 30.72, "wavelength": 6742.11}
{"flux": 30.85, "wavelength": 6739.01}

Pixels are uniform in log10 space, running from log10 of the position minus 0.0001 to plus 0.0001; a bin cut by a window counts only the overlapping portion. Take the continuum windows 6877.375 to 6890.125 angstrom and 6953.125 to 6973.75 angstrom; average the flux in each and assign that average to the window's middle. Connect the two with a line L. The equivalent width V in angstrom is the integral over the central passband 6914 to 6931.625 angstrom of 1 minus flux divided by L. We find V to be 0.50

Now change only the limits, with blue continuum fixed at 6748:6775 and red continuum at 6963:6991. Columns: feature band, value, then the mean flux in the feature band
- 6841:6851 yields 0.2 angstrom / 29.8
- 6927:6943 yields 0.3 angstrom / 29.9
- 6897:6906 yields 0.3 angstrom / 29.3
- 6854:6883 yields 0.4 angstrom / 29.9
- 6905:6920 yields 0.5 angstrom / 29.5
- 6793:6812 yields 0.2 angstrom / 30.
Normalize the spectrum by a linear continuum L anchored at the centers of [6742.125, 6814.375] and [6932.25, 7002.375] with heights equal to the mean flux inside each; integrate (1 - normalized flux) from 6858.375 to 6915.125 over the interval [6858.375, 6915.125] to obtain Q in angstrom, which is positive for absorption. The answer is 1.4 angstrom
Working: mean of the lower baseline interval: 30.3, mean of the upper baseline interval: 30.5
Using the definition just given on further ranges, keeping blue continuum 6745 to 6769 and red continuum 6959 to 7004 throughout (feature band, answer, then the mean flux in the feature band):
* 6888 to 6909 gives 0.6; 29.5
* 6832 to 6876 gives 0.7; 29.9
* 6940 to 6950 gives 0.0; 30.5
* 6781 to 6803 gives -0.1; 30.5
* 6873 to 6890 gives 0.4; 29.6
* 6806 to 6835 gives -0.1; 30.4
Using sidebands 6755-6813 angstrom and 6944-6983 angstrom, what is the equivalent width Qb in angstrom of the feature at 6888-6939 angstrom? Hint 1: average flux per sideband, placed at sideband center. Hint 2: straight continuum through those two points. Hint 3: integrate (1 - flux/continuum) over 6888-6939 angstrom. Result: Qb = 2.0 angstrom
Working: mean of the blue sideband 30.3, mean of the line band 29.6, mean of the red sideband 31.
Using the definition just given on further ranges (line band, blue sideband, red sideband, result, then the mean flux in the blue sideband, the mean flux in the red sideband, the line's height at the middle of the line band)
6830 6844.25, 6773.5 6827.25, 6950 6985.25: 0.3 angstrom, 30.4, 30.9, 30.5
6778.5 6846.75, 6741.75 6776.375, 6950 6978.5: 0.4 angstrom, 30.2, 31.2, 30.5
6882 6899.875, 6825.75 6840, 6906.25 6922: 0.2 angstrom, 30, 29.5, 29.6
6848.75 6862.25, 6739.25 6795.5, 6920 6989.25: 0.3 angstrom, 30.4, 30.5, 30.4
